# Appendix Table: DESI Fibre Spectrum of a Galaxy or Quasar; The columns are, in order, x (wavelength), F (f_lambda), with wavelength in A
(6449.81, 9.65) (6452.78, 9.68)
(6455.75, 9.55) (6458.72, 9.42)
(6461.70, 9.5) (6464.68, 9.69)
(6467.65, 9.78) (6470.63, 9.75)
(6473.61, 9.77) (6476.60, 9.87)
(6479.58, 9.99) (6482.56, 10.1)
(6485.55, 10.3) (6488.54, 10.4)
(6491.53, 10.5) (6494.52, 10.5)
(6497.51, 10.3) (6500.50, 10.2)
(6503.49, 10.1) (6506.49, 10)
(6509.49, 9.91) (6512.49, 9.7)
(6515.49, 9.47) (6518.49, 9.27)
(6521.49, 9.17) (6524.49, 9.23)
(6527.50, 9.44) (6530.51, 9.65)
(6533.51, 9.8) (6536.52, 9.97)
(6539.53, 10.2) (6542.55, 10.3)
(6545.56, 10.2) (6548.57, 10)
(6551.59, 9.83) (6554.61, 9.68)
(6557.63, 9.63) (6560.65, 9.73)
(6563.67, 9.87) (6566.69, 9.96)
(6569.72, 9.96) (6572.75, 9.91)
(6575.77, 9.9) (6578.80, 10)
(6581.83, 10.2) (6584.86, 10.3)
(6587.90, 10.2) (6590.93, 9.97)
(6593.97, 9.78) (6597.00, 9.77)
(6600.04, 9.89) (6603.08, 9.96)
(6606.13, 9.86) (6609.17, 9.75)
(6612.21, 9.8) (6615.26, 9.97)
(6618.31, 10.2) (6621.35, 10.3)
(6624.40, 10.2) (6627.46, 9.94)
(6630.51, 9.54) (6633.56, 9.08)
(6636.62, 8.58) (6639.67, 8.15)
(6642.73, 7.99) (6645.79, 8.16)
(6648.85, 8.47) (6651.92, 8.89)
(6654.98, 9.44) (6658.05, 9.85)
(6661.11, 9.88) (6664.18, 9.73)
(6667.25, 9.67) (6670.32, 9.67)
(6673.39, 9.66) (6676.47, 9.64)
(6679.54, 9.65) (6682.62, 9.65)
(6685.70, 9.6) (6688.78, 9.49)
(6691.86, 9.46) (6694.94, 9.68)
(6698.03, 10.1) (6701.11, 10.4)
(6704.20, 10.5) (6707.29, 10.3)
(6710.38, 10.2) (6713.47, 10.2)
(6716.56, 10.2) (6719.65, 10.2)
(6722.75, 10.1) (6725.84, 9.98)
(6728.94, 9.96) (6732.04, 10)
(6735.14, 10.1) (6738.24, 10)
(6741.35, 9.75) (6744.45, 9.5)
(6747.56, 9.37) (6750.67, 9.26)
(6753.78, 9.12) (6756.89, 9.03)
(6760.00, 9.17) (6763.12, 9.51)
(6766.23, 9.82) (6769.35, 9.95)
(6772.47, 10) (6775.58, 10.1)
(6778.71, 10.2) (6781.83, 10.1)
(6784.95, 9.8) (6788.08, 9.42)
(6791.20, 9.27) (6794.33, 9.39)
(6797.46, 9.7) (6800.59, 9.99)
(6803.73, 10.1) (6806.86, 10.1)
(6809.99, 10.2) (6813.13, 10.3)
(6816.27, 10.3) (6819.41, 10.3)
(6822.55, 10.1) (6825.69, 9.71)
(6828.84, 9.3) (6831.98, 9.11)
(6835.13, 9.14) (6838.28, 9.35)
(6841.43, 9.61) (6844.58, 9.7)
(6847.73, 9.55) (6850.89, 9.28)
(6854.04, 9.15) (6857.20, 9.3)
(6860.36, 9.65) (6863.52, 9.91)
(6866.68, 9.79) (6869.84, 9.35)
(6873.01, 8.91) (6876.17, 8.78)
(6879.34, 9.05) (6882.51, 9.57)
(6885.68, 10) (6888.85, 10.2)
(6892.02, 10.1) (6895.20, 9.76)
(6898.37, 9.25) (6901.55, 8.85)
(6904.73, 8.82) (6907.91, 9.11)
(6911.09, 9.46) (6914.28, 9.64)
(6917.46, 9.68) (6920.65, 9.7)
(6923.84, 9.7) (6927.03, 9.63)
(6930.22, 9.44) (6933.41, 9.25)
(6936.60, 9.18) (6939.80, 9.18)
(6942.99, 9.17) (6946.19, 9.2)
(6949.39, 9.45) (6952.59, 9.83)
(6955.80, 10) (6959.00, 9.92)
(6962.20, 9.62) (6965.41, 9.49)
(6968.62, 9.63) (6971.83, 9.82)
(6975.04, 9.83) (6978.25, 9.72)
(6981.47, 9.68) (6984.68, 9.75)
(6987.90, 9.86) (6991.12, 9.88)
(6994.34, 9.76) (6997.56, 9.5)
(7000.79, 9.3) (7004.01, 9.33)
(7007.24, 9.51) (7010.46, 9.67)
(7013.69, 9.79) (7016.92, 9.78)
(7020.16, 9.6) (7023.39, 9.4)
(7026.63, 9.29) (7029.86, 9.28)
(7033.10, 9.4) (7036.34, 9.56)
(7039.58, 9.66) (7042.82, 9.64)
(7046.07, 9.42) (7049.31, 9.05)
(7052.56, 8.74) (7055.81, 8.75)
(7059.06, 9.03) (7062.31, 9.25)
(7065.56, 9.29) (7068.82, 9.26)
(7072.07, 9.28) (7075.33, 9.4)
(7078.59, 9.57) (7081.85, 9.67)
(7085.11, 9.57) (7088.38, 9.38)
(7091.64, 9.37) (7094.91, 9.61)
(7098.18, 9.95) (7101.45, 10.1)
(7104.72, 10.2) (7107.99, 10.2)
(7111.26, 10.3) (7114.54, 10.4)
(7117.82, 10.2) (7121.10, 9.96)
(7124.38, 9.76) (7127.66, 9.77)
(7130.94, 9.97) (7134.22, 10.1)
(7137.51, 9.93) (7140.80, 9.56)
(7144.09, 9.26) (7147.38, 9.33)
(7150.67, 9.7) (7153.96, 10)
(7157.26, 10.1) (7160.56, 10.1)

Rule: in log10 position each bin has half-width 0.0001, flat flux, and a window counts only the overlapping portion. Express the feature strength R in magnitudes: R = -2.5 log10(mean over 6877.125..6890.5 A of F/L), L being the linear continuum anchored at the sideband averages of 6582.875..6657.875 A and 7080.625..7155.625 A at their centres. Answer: 0.00 mag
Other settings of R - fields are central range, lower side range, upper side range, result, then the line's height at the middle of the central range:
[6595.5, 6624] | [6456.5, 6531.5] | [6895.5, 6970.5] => -0.024 mag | 9.74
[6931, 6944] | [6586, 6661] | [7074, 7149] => 0.055 mag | 9.7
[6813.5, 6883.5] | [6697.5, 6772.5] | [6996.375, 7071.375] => 0.019 mag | 9.67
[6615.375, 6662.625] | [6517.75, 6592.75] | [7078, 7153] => 0.067 mag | 9.86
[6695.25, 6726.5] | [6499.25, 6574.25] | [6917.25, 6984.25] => -0.054 mag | 9.71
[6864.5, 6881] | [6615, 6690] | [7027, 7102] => 0.023 mag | 9.4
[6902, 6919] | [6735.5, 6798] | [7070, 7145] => 0.045 mag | 9.71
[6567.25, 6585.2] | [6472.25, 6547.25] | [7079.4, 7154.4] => -0.011 mag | 9.92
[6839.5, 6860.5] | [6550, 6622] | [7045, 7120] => 0.033 mag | 9.74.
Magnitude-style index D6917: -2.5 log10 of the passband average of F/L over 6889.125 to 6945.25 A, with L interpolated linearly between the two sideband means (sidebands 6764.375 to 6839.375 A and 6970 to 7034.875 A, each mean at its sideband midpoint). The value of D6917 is 0.03 mag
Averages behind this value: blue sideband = 9.82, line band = 9.42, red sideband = 9.61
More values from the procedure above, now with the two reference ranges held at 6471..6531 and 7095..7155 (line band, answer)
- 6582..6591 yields -0.032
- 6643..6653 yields 0.176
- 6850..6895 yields 0.044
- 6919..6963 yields 0.044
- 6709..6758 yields 0.009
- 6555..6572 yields 0.008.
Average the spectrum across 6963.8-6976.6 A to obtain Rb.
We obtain 9.69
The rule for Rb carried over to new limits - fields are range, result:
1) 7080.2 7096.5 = 9.52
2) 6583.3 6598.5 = 10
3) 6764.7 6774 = 9.92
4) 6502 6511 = 9.99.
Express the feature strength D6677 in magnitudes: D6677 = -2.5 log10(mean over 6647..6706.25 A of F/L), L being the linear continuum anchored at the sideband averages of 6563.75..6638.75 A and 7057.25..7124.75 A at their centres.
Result 0.02 mag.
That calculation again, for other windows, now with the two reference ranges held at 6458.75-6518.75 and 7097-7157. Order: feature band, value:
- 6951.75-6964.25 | 0.01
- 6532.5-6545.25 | -0.01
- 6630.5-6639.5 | 0.13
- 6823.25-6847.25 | 0.06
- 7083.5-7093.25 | 0.06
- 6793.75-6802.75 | 0.02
